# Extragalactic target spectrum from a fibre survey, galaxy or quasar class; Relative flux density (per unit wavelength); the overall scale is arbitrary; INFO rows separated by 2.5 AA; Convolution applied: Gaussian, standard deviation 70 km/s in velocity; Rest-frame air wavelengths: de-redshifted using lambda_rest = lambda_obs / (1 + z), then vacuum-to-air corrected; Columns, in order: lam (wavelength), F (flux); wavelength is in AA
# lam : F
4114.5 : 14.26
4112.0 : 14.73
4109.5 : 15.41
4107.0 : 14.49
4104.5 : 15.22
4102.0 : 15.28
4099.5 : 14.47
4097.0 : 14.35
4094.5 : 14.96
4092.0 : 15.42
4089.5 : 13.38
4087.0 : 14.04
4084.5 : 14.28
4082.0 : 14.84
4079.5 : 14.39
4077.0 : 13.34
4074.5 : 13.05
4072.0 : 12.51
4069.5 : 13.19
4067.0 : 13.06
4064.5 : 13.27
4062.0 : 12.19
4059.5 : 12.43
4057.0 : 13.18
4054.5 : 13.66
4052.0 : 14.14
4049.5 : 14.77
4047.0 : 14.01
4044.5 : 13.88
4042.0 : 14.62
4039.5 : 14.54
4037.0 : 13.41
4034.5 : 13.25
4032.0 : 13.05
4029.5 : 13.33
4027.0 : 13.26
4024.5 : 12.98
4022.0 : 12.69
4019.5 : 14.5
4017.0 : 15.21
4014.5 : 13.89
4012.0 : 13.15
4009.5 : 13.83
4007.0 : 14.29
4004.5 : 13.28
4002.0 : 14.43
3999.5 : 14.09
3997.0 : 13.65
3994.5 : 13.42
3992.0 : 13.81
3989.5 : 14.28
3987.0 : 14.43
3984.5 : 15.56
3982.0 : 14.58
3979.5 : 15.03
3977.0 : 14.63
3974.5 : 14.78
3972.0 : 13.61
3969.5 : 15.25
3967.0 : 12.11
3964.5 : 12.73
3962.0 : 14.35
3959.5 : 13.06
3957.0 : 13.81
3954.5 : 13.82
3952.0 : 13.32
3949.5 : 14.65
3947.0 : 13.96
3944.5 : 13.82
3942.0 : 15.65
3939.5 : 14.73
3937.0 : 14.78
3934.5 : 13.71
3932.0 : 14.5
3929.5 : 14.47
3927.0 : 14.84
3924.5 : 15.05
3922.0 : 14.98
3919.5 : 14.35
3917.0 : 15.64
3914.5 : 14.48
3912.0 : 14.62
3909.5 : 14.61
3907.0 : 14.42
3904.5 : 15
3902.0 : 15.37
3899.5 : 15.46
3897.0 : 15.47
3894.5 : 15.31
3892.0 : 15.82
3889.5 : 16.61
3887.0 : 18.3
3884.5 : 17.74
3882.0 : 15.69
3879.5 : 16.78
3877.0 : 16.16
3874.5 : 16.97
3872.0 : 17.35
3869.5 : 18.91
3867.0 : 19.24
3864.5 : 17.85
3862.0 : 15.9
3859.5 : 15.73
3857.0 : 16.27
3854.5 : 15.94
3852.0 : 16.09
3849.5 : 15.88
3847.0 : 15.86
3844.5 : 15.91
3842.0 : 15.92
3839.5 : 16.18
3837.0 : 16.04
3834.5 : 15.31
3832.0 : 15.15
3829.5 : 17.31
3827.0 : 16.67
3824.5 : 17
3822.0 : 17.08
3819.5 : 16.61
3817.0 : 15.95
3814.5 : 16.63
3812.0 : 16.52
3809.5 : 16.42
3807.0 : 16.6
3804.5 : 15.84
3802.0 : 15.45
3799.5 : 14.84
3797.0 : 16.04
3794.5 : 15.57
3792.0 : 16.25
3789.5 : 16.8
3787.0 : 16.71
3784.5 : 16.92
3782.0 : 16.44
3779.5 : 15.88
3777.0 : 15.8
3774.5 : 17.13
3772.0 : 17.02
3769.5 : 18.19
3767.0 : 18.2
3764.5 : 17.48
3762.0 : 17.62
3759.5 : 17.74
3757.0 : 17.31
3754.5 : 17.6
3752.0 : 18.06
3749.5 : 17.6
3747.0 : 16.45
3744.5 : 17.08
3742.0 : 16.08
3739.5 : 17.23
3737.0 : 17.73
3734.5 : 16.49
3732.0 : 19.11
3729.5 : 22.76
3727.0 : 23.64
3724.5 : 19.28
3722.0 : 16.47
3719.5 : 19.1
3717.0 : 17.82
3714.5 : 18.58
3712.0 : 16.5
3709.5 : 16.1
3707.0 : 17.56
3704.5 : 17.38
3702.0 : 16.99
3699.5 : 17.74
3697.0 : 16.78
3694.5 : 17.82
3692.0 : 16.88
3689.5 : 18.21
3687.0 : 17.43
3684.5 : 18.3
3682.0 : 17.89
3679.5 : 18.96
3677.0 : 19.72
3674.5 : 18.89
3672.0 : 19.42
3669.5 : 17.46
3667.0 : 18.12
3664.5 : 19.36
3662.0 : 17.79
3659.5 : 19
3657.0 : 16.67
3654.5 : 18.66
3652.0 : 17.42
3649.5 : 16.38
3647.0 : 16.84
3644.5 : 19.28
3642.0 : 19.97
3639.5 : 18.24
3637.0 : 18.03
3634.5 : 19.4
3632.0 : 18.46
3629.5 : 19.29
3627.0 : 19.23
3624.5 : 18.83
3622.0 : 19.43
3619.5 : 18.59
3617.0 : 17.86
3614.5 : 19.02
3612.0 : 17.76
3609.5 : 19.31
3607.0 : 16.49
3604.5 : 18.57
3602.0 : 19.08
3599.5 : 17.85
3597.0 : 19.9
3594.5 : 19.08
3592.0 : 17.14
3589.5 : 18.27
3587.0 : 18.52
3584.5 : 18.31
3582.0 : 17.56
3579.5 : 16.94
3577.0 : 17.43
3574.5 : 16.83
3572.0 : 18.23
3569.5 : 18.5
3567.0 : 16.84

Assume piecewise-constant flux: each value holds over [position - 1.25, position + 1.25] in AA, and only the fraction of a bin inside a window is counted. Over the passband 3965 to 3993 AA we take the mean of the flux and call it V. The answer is 14.3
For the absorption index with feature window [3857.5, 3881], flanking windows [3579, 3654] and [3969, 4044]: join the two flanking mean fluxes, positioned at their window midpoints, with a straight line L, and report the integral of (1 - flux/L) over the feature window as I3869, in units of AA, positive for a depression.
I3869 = -2.4 AA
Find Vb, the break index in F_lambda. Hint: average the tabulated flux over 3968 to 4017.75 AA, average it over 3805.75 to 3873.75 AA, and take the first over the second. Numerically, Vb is 0.9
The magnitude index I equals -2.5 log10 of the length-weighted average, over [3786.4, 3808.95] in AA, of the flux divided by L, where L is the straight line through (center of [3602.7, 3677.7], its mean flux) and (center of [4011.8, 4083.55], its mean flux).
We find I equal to 0.04 mag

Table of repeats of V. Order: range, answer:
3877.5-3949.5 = 15.2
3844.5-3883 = 16.7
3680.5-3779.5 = 17.8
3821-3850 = 16.2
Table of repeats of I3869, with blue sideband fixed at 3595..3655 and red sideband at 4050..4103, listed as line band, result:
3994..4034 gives 2.1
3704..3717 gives 0.2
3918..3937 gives 0.9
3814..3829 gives -0.2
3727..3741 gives -1.4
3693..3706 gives 0.3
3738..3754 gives 0.1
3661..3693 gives -0.7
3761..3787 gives -0.1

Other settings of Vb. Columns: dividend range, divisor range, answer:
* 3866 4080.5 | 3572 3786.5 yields 0.80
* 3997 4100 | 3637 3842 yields 0.79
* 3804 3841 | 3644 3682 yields 0.90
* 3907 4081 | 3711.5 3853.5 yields 0.82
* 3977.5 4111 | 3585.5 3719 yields 0.77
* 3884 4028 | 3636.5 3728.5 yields 0.80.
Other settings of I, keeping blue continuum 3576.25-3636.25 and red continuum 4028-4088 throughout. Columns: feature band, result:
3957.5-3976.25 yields 0.065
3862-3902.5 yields -0.089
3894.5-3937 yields 0.022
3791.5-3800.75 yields 0.053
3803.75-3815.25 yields -0.011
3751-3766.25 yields -0.053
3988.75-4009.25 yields 0.026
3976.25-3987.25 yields -0.036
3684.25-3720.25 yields -0.006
